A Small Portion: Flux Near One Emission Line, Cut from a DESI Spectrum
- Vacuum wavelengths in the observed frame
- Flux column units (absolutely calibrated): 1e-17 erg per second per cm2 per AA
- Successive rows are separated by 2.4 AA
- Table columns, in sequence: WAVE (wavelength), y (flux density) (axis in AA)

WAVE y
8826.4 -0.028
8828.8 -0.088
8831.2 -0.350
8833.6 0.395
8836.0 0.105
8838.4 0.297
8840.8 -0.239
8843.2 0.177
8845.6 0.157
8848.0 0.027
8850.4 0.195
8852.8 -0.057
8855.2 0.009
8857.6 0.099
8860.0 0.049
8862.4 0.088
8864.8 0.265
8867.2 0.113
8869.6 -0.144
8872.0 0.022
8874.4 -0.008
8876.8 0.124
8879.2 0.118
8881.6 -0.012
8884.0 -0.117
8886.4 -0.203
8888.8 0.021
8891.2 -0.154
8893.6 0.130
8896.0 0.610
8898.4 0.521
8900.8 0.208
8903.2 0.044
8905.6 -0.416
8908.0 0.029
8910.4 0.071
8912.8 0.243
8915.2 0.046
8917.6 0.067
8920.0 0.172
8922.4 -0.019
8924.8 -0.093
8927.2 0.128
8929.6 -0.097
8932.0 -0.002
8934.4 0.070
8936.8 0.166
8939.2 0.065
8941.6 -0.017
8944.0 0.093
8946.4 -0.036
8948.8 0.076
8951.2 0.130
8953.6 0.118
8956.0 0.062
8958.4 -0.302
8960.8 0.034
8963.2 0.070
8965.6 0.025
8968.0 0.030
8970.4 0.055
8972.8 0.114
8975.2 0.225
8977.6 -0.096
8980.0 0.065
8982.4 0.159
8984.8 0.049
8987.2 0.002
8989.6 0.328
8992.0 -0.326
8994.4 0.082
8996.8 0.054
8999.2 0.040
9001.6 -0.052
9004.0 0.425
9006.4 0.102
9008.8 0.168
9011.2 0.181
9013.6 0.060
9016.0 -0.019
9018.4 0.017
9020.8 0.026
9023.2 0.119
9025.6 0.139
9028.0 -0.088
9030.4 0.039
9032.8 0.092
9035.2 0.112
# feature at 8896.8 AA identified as H-gamma 4340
